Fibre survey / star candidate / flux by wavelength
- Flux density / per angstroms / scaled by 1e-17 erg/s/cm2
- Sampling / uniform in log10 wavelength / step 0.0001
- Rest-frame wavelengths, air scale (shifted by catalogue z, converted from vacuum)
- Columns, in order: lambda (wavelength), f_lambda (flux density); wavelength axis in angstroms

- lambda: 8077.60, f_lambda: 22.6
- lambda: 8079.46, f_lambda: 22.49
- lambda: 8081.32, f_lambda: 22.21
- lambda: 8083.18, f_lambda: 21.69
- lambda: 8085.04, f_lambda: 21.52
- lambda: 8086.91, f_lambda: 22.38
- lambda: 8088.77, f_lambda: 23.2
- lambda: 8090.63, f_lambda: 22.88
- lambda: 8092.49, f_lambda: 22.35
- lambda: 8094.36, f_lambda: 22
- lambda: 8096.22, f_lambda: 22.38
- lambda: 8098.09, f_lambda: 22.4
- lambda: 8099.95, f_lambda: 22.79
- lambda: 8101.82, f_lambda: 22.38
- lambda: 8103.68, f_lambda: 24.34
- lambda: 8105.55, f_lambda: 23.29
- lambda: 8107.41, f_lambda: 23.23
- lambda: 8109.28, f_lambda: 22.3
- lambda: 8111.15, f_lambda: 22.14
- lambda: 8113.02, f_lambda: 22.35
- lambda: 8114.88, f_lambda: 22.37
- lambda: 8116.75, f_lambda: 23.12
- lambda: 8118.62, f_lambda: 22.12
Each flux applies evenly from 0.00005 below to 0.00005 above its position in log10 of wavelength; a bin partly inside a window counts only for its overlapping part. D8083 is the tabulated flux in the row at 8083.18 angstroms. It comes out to 21.69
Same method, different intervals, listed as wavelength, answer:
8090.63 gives 22.88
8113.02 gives 22.35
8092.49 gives 22.35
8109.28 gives 22.3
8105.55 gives 23.29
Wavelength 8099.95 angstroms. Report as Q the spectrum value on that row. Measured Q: 22.79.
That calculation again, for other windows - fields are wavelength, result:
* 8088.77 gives 23.2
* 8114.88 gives 22.37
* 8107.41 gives 23.23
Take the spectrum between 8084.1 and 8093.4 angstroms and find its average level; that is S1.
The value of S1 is 22.5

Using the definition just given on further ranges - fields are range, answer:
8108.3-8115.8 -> 22.3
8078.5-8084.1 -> 22.1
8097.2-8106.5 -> 23.1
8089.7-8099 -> 22.4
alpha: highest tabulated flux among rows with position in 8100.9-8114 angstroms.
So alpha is 24.34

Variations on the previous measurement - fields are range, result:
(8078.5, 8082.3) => 22.49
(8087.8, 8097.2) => 23.2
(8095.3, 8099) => 22.4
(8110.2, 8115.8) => 22.37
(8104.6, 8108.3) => 23.29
